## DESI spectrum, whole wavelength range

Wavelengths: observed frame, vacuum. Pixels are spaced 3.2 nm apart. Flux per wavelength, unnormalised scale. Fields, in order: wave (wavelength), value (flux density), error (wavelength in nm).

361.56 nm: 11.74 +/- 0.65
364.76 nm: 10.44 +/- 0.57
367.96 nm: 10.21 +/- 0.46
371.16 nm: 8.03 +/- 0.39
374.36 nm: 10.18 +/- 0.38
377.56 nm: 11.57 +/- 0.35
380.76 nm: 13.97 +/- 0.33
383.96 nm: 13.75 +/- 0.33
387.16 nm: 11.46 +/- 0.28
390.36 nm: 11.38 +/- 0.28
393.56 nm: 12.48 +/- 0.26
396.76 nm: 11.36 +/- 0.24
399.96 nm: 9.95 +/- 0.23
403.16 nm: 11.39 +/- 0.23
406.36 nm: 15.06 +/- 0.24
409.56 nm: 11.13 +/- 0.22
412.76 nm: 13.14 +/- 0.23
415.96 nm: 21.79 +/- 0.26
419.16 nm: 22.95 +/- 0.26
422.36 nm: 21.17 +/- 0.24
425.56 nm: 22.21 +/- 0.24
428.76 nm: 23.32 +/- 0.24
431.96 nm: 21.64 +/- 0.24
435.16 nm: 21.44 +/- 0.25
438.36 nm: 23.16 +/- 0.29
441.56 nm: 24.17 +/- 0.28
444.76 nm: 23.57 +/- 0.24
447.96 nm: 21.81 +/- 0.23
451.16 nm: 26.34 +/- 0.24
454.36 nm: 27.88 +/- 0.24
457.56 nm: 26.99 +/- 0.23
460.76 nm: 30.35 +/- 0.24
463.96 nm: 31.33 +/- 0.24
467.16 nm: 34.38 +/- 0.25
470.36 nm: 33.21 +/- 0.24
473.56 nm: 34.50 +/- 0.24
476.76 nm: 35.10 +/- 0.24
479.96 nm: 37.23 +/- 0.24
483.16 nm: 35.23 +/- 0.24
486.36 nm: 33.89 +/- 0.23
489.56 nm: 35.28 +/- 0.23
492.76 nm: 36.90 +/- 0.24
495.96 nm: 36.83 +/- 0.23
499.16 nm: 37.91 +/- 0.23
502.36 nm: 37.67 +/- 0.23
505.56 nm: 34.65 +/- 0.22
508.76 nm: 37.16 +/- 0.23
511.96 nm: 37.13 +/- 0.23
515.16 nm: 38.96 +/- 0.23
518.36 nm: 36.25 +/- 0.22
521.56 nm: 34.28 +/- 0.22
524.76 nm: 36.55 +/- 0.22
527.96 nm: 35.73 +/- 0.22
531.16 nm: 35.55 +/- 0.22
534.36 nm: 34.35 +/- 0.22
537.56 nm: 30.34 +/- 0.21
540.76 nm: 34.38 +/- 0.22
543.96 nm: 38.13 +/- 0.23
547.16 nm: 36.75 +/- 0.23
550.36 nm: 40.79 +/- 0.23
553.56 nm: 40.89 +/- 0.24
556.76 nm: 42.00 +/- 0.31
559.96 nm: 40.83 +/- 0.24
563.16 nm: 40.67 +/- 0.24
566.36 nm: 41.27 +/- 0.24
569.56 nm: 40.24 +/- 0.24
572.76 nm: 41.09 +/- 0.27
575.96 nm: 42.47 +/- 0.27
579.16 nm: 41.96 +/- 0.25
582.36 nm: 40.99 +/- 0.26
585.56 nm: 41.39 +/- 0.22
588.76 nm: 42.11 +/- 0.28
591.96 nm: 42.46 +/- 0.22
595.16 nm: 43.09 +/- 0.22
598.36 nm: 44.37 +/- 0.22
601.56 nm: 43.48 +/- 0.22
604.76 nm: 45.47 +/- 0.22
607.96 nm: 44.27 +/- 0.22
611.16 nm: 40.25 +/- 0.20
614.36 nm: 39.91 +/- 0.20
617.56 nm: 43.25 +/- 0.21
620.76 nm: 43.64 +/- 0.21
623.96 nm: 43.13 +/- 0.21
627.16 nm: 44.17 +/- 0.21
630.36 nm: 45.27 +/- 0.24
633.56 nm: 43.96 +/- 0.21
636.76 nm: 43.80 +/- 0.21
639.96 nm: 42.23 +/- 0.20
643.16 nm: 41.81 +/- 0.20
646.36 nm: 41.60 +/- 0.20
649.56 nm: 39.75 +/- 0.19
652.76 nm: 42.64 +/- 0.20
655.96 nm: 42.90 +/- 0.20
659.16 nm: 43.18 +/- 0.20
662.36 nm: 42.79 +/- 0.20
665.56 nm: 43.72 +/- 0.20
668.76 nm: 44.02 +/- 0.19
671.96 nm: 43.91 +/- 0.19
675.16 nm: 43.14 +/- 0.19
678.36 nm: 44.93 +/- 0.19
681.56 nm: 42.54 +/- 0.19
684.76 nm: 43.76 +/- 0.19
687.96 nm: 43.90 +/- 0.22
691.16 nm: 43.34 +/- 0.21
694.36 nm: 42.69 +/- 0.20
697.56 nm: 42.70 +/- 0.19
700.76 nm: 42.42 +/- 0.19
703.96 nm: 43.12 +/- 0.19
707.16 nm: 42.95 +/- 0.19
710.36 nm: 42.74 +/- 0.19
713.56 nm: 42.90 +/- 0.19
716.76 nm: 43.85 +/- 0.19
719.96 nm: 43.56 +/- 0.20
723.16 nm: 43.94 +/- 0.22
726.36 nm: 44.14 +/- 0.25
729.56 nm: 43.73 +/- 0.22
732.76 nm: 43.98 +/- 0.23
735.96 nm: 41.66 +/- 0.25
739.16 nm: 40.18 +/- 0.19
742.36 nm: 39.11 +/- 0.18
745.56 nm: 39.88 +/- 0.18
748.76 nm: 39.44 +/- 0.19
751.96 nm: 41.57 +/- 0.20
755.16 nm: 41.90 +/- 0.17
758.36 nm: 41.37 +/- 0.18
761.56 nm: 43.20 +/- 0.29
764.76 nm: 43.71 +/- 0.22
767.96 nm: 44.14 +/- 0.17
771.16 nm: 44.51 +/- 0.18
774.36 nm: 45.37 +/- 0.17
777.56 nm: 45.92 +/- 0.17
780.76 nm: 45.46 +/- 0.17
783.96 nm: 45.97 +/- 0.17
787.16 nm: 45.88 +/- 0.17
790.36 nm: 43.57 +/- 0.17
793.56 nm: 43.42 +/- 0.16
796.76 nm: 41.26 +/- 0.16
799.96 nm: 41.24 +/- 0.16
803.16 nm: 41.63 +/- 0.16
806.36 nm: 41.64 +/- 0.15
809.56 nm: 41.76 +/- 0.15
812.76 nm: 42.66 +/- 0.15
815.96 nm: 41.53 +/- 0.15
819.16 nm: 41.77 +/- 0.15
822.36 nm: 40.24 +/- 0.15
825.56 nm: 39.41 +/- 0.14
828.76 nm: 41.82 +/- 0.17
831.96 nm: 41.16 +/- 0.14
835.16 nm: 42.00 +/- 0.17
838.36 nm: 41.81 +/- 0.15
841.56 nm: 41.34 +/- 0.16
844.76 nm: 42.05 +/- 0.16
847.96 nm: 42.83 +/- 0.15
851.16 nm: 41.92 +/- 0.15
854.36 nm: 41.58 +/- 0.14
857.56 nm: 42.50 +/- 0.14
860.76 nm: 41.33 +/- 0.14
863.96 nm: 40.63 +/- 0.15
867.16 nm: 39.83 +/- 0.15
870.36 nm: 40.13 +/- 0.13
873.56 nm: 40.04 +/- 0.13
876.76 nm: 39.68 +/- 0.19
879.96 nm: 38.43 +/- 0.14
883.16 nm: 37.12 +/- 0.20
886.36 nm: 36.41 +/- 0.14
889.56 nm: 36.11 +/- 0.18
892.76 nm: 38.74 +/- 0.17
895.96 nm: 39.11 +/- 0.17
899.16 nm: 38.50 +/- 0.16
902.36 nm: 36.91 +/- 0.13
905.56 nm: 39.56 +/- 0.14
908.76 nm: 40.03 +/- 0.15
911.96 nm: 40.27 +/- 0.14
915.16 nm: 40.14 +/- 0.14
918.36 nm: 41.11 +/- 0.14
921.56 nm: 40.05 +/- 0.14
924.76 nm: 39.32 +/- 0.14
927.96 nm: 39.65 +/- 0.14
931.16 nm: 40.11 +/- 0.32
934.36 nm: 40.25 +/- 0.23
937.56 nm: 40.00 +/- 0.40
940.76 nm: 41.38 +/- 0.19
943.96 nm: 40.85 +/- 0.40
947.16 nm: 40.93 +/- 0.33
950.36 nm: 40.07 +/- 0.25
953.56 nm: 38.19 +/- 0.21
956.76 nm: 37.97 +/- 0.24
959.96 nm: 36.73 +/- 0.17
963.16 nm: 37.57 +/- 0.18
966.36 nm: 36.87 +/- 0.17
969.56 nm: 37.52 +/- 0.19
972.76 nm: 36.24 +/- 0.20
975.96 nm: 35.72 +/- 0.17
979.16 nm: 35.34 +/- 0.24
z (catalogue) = 0.040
